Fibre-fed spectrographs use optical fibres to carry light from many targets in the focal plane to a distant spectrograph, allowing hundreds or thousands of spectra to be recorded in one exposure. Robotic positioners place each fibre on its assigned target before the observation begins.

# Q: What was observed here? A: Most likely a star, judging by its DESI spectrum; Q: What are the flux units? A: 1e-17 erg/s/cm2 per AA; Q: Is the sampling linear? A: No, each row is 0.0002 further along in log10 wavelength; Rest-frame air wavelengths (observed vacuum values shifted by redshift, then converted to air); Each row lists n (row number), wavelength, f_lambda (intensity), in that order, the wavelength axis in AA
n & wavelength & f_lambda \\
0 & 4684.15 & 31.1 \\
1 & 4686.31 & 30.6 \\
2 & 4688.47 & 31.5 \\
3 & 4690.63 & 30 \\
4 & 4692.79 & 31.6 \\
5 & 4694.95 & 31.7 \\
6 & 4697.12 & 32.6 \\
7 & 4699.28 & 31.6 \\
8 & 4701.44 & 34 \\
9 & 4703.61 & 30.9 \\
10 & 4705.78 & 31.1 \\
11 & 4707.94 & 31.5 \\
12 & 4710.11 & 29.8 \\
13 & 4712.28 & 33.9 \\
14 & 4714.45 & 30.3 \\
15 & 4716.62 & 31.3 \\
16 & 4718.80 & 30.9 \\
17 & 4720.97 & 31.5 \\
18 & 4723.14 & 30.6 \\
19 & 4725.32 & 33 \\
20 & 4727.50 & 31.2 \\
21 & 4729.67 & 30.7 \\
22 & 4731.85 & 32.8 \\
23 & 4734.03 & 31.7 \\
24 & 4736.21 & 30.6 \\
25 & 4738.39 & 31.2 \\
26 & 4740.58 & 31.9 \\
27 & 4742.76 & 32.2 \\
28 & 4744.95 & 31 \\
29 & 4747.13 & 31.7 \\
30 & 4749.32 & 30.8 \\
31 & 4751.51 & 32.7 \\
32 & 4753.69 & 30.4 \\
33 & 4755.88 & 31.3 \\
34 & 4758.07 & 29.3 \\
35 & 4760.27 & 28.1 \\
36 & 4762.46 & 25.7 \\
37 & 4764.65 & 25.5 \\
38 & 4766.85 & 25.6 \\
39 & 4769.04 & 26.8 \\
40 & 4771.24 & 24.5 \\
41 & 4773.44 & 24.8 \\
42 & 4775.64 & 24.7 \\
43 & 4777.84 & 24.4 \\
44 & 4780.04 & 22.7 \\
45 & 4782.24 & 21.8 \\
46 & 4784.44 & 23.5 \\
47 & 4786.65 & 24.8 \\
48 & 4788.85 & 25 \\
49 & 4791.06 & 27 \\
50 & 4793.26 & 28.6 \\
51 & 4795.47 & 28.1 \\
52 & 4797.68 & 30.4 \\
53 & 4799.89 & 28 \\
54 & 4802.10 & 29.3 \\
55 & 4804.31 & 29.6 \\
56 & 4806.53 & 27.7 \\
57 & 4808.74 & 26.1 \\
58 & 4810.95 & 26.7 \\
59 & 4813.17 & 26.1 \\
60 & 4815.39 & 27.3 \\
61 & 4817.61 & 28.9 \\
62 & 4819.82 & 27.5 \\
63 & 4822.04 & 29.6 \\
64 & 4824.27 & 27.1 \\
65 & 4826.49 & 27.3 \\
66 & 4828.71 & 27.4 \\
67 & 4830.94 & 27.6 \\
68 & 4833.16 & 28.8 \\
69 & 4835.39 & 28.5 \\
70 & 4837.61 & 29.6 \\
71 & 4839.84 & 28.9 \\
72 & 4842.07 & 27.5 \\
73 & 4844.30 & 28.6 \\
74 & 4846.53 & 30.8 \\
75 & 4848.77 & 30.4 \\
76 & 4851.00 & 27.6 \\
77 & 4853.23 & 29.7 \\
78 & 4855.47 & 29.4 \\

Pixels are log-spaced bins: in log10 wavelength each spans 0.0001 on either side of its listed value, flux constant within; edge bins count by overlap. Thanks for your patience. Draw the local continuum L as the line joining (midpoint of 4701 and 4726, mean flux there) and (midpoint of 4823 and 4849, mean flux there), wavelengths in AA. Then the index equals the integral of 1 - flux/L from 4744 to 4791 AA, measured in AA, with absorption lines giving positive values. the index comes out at 5.13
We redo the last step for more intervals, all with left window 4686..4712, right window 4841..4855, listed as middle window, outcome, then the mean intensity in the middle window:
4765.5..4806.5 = 5.40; 26.1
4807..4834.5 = 1.86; 27.5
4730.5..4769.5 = 0.87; 30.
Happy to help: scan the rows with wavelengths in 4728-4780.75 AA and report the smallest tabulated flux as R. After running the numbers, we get 22.7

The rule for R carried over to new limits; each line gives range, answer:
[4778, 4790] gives 21.8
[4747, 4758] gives 30.4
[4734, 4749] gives 30.6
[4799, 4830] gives 26.1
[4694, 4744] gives 29.8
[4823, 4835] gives 27.1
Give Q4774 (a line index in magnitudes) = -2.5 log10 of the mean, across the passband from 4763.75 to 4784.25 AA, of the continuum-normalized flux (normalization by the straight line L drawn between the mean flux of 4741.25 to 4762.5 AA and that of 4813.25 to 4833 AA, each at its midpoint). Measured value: 0.211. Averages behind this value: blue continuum 30.6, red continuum 27.8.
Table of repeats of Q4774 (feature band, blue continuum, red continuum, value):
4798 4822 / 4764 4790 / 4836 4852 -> -0.05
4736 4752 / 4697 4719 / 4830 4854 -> -0.02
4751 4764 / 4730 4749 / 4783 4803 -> 0.03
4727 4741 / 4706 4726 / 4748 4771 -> -0.04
